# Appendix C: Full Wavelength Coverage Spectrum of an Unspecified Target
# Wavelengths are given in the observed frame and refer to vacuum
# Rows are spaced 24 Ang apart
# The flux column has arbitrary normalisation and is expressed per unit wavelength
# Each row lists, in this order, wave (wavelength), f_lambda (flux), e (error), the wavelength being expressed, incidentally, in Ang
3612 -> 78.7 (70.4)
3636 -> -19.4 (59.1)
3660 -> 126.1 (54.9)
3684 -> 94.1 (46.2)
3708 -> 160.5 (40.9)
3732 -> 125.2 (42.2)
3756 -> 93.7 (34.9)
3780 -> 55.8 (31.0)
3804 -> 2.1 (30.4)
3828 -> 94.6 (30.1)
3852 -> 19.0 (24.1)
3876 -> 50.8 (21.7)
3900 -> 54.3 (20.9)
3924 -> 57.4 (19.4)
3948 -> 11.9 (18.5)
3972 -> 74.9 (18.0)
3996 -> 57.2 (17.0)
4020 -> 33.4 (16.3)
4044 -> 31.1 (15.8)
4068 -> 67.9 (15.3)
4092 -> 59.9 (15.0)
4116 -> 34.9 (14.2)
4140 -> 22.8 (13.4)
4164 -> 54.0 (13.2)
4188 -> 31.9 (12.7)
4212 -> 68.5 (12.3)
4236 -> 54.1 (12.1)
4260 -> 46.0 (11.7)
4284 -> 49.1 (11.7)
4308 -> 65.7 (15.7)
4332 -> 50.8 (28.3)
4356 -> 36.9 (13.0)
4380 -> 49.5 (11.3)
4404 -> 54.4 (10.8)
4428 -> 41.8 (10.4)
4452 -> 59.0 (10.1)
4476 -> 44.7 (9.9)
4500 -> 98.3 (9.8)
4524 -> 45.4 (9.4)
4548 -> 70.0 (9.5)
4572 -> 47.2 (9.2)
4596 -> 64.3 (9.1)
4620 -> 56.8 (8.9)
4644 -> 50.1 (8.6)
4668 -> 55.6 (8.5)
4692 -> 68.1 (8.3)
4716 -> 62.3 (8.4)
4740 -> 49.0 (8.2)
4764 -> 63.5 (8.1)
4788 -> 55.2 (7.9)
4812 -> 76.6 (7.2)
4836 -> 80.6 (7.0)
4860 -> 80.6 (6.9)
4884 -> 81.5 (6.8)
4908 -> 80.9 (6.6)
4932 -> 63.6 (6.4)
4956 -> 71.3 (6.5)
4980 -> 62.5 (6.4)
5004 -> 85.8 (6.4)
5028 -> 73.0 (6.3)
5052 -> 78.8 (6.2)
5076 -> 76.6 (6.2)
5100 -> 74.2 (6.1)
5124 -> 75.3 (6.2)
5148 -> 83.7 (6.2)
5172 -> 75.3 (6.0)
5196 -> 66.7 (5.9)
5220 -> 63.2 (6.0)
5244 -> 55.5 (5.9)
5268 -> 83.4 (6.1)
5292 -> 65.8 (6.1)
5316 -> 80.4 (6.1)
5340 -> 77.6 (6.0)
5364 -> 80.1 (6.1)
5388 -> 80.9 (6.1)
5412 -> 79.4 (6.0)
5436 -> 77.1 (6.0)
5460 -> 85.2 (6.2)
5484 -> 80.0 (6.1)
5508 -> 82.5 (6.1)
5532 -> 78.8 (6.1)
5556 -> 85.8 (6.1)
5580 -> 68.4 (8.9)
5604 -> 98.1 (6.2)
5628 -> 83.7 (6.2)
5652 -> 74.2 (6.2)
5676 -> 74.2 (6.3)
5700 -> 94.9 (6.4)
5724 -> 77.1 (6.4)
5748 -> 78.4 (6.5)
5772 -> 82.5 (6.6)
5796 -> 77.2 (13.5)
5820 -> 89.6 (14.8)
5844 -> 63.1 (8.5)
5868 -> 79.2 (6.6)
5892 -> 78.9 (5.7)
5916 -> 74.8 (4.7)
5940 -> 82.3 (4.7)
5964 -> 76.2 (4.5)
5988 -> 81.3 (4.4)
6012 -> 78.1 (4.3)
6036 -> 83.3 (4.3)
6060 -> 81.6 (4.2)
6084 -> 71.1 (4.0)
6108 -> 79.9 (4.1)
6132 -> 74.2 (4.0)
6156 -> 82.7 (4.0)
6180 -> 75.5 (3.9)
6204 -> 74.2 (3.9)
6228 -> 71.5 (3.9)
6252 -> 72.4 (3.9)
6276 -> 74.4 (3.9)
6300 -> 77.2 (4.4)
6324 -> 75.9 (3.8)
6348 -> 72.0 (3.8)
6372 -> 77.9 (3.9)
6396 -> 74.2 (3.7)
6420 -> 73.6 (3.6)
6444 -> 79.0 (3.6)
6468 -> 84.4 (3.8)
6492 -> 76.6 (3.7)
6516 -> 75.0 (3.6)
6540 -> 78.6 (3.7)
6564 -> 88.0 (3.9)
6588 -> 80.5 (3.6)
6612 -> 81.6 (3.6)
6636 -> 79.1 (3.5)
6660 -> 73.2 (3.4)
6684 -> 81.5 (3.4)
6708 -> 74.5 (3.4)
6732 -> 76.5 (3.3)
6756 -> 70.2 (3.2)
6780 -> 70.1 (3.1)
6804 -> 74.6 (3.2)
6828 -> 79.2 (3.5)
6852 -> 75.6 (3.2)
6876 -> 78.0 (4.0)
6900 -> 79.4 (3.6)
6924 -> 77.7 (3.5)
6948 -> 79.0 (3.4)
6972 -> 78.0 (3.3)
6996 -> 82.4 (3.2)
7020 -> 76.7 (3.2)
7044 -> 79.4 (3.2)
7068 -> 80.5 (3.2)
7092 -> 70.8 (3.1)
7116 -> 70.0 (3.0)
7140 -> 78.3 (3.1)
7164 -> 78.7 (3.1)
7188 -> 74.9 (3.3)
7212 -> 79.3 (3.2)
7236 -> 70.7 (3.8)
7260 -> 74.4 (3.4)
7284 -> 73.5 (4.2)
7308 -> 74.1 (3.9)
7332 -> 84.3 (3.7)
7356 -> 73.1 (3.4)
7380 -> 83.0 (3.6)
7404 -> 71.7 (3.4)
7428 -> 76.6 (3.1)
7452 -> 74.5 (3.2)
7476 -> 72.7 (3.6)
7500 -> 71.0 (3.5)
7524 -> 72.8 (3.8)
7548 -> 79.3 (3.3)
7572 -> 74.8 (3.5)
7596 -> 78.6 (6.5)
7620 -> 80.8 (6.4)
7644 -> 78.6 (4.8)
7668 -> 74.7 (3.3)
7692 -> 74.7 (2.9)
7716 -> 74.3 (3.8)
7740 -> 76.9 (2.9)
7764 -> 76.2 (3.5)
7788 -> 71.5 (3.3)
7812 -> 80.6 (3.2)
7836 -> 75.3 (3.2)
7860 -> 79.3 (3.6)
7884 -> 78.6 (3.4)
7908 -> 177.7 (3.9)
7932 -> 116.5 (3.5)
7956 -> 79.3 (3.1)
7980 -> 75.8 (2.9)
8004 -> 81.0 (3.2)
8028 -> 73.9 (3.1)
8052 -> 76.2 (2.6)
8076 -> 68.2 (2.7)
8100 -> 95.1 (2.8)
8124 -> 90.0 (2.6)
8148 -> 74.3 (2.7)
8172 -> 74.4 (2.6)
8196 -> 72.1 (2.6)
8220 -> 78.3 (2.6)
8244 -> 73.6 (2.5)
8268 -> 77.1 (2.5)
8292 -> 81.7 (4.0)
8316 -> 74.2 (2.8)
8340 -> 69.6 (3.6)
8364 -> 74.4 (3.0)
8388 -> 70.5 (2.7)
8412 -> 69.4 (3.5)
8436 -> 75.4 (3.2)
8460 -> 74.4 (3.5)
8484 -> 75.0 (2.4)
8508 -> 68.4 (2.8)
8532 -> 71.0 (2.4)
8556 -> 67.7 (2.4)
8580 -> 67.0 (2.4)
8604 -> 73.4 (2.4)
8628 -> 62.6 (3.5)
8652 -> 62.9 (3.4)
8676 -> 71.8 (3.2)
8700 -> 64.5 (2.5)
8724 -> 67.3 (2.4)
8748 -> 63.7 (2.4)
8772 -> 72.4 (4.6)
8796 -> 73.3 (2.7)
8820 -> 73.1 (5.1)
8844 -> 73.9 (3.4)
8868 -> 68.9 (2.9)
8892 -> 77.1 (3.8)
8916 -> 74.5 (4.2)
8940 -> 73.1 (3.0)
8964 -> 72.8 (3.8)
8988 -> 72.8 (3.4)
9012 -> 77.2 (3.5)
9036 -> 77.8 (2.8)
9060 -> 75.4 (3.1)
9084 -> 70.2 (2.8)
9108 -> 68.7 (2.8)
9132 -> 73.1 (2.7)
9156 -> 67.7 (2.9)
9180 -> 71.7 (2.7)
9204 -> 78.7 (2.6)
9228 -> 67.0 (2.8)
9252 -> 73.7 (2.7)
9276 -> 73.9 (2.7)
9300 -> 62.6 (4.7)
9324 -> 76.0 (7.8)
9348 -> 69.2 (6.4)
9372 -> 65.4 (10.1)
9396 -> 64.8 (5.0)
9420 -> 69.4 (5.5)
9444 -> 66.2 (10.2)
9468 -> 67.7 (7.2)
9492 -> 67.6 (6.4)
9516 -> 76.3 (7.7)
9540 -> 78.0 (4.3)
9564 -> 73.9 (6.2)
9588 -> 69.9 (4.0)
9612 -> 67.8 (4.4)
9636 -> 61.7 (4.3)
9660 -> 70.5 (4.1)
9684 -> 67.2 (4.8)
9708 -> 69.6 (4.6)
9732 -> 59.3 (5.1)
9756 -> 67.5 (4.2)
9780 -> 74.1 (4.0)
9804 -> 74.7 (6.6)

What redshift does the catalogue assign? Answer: 0.206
